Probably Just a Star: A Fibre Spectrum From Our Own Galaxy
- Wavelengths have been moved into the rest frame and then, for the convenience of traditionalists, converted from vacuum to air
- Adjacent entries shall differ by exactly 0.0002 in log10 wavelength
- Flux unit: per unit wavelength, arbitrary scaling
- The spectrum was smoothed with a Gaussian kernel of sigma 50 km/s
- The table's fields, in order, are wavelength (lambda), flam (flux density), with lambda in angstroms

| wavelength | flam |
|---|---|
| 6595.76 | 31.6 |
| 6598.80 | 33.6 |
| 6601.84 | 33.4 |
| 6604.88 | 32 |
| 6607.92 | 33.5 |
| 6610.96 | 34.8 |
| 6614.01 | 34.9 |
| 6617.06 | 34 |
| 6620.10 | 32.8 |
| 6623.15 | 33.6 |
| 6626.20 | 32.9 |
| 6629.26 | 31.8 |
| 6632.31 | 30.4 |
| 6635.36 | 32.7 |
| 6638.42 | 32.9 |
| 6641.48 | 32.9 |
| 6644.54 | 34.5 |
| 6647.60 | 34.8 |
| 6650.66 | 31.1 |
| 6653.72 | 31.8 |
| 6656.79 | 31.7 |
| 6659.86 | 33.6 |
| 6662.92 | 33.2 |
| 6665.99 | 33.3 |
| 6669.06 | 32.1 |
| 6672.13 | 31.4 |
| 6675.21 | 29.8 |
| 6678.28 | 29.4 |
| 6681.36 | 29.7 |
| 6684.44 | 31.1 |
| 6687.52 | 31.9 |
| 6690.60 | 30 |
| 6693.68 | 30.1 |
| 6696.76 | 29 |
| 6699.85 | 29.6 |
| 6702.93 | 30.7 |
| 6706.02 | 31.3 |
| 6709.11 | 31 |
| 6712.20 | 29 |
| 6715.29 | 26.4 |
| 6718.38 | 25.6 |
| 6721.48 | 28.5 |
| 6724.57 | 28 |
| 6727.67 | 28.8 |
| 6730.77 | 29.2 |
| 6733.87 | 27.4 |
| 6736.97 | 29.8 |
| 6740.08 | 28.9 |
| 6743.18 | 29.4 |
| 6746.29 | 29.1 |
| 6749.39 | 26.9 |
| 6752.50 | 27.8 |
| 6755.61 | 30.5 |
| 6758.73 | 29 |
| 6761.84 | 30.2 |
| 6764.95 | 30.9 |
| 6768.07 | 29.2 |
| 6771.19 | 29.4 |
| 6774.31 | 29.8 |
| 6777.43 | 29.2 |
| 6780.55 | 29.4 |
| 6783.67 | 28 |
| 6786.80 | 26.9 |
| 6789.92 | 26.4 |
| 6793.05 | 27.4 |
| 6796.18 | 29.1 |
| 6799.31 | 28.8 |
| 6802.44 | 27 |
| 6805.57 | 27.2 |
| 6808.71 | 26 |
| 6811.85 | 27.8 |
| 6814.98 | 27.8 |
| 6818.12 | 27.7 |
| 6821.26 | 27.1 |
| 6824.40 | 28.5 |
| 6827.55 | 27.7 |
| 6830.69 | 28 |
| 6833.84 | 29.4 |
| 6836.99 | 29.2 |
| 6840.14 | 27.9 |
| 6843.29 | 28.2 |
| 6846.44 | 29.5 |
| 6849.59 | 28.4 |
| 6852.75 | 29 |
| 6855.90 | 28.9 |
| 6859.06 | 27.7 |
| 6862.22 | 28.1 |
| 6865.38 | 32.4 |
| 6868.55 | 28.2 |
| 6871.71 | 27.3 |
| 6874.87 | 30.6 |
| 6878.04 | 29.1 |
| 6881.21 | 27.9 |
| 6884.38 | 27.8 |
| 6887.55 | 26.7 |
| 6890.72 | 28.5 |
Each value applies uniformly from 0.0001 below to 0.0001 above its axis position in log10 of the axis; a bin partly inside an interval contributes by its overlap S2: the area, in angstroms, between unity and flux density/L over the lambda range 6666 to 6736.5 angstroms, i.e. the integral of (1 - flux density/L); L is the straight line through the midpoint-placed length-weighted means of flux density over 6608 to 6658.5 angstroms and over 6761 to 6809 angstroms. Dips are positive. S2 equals 3.1 angstroms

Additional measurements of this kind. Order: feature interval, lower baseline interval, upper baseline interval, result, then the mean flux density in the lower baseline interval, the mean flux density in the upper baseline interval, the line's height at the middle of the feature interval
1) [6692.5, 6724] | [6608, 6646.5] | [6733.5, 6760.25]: 1.21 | 33.2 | 28.8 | 30.2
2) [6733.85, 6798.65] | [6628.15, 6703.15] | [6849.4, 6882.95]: 3.02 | 31.6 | 28.9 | 30.2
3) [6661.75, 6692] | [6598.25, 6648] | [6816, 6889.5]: 0.89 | 33.2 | 28.5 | 32.1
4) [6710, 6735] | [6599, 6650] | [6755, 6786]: 2.23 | 33.2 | 29.5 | 30.7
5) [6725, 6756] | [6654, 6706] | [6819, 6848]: 1.35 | 31.1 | 28.4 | 30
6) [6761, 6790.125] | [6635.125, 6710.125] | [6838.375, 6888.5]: 0.93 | 31.6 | 28.6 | 30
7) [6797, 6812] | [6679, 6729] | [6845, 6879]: 0.90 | 29.4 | 29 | 29.2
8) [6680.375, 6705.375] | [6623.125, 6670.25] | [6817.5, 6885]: 1.14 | 32.7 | 28.6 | 31.8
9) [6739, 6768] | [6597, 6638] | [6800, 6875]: 0.89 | 33.1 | 28.3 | 30.1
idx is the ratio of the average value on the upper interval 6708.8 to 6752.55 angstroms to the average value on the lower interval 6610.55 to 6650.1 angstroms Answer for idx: 0.85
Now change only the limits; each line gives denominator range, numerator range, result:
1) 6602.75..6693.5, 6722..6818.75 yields 0.88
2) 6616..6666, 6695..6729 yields 0.88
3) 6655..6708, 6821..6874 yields 0.92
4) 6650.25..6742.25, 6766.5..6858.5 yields 0.94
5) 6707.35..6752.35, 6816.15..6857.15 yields 1.00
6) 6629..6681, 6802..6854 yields 0.87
